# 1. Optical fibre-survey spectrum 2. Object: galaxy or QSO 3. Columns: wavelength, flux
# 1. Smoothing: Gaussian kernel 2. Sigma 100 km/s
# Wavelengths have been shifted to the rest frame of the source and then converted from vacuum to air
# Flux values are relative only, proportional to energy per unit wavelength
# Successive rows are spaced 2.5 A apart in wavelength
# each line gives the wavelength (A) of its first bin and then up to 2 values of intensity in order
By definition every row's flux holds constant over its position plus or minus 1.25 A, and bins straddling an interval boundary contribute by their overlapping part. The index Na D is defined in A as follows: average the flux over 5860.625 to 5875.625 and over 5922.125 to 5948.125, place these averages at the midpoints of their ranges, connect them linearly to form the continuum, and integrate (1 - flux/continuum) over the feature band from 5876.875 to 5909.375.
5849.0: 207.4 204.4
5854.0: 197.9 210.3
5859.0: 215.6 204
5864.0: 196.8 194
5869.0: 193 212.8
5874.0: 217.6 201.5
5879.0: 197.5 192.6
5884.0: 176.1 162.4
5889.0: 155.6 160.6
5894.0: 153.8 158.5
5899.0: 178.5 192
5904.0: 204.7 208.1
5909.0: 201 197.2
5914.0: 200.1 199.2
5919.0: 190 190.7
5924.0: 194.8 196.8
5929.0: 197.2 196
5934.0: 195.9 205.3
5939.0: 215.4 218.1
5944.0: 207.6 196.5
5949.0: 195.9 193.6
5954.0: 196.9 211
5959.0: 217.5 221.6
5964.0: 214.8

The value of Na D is 3.6 A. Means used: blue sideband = 203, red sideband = 202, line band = 180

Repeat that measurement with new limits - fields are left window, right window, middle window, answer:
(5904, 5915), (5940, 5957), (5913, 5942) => 0.4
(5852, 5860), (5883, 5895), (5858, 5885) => -2.1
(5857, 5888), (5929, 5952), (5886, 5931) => 3.1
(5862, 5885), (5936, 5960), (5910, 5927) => 0.6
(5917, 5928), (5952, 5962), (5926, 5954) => 0.0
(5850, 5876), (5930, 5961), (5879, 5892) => 2.0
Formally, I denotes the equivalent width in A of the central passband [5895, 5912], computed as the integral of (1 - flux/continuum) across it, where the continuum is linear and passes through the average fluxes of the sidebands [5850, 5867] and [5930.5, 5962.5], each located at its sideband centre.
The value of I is 1.2 A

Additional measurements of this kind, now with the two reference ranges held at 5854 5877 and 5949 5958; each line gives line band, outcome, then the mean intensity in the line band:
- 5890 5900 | 2.0 A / 162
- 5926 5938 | 0.2 A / 199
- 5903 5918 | 0.1 A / 201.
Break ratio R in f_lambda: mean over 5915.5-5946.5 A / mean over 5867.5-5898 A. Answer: 1.10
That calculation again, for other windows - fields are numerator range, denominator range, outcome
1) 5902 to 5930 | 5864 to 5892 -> 1.05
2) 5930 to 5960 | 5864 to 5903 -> 1.11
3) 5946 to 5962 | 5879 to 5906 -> 1.16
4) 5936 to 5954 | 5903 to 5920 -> 1.02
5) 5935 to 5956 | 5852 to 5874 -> 1.00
